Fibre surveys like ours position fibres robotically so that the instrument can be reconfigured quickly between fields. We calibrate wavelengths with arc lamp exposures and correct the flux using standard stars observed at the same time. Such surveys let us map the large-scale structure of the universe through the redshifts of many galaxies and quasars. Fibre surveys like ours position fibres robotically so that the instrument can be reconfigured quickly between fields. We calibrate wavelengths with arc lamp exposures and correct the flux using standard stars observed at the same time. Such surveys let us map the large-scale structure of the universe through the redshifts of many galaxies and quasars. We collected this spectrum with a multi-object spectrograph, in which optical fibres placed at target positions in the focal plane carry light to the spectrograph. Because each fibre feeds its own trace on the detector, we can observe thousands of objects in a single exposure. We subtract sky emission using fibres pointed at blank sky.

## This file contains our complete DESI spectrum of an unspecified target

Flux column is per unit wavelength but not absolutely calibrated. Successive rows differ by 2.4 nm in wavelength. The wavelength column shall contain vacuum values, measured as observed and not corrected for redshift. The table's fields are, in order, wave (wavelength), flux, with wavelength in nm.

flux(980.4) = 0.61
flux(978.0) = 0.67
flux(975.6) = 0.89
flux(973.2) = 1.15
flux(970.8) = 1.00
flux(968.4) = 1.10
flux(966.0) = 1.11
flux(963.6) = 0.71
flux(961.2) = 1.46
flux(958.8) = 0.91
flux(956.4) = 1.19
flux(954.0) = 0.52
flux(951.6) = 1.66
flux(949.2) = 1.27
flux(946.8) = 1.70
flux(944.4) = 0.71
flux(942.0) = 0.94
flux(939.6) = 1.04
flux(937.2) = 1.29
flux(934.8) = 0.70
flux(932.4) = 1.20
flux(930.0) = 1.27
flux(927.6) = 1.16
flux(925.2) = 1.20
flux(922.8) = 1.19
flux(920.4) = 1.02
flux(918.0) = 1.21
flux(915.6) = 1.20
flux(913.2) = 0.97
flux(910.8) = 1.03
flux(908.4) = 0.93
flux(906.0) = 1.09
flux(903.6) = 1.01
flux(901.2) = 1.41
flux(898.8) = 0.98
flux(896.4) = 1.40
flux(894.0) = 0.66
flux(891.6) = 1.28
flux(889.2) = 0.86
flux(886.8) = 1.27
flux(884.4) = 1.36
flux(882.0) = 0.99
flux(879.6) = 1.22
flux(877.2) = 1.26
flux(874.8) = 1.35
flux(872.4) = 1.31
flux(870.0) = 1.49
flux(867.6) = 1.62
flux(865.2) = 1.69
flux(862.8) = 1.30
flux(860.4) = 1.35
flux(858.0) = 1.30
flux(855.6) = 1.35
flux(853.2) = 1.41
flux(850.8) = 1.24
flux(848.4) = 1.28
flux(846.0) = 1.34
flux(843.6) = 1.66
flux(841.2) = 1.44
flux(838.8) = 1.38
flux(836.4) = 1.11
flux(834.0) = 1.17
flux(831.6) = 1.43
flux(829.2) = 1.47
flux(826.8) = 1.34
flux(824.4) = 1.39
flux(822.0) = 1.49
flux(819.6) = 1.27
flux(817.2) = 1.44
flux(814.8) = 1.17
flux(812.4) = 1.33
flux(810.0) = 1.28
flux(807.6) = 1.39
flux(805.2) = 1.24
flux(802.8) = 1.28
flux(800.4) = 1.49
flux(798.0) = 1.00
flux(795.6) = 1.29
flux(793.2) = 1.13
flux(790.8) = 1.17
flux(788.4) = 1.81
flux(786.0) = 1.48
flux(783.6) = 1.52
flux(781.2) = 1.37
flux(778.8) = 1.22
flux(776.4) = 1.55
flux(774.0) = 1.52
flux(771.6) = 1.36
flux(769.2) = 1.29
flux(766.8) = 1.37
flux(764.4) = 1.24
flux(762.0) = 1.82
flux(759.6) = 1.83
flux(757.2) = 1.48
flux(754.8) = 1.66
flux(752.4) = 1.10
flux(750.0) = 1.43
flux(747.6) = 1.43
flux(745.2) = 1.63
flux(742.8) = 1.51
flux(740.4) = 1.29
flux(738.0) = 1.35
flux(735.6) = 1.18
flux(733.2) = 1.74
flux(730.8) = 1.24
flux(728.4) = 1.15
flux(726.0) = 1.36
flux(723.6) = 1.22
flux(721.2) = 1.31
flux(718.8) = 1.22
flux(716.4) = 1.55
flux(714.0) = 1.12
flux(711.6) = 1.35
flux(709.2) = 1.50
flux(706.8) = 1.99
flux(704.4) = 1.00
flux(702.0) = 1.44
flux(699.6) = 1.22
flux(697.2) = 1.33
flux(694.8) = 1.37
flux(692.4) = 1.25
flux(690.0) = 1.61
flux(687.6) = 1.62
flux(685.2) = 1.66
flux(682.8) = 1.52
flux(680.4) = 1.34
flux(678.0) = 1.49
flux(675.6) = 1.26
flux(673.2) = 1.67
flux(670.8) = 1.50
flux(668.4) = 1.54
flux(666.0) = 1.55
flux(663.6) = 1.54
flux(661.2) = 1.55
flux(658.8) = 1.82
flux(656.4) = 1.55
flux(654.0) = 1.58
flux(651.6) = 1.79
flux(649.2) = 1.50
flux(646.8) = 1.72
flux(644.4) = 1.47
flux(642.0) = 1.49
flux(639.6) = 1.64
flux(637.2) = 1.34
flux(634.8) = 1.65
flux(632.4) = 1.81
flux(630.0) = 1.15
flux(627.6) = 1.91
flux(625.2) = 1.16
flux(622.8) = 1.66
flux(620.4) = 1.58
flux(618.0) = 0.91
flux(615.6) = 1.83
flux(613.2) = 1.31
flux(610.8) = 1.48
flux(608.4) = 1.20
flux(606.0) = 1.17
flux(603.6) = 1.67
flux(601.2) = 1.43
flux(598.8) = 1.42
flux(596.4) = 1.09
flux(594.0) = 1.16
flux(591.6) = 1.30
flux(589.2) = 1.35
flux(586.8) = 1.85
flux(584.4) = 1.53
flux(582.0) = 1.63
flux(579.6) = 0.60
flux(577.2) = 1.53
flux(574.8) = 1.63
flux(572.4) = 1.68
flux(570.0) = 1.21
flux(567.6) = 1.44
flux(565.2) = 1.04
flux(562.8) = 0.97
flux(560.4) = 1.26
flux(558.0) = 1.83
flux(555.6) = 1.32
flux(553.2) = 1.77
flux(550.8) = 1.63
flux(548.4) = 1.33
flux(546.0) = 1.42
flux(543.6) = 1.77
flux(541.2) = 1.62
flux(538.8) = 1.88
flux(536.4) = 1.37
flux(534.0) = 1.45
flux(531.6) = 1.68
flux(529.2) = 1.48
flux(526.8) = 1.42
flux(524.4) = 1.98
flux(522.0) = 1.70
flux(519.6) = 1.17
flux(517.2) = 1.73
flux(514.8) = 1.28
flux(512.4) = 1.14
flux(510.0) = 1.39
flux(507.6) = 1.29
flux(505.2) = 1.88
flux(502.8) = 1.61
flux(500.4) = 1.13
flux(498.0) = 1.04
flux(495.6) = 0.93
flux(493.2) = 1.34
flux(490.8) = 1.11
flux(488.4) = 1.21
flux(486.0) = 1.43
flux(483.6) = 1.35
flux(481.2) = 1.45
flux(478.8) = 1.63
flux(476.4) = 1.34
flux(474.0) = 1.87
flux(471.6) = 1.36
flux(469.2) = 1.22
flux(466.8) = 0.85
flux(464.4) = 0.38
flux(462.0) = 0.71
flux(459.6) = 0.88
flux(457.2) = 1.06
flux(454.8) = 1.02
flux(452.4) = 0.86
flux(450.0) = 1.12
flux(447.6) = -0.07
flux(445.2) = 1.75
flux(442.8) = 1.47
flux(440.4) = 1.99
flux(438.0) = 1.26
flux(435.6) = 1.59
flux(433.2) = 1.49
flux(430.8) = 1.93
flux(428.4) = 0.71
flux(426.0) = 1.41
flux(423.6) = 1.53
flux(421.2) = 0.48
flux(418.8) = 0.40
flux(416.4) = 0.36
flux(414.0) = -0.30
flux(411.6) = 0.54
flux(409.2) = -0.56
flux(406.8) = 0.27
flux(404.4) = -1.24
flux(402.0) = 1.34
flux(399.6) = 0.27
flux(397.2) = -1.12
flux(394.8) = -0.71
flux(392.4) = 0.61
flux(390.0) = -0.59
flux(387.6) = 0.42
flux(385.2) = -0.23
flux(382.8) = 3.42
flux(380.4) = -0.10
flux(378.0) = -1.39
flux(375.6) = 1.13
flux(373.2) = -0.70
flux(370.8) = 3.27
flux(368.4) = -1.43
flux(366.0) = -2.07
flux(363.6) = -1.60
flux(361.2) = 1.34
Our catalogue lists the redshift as 0.08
